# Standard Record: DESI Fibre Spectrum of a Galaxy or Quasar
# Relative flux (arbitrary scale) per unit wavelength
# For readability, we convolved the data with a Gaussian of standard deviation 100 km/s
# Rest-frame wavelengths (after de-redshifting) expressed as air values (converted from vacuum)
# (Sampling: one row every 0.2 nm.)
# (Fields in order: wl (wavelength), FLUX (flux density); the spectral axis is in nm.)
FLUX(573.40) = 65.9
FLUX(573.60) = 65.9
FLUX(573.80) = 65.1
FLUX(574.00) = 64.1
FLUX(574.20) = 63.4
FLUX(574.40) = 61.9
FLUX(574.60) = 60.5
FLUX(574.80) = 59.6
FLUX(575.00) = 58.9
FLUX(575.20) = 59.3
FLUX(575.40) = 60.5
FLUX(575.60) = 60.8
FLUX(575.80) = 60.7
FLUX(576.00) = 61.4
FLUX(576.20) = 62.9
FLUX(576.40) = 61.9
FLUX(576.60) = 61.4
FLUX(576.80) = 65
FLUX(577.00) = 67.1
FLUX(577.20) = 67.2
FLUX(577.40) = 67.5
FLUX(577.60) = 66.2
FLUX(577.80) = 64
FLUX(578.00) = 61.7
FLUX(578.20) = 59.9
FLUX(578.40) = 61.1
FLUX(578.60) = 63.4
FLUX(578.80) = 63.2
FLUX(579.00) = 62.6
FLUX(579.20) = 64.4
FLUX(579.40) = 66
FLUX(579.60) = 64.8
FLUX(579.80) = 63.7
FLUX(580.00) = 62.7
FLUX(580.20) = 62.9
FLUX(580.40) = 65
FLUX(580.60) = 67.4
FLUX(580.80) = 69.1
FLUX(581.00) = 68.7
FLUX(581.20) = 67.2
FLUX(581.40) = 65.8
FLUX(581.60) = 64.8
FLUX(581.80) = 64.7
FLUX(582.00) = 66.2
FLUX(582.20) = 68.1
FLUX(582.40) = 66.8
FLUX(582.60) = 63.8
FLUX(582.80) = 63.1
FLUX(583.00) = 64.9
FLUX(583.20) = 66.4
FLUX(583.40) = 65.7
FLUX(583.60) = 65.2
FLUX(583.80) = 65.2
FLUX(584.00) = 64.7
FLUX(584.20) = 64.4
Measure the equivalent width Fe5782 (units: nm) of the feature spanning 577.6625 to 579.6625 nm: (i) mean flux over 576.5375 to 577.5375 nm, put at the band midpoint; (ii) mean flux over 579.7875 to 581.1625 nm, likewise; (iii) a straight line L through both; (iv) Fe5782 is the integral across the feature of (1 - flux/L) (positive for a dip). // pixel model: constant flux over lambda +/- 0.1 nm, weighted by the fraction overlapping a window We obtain 0.08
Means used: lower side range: 65.8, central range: 63.1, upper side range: 65.8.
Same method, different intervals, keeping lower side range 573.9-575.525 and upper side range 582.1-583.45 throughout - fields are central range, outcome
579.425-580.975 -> -0.03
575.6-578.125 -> -0.06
